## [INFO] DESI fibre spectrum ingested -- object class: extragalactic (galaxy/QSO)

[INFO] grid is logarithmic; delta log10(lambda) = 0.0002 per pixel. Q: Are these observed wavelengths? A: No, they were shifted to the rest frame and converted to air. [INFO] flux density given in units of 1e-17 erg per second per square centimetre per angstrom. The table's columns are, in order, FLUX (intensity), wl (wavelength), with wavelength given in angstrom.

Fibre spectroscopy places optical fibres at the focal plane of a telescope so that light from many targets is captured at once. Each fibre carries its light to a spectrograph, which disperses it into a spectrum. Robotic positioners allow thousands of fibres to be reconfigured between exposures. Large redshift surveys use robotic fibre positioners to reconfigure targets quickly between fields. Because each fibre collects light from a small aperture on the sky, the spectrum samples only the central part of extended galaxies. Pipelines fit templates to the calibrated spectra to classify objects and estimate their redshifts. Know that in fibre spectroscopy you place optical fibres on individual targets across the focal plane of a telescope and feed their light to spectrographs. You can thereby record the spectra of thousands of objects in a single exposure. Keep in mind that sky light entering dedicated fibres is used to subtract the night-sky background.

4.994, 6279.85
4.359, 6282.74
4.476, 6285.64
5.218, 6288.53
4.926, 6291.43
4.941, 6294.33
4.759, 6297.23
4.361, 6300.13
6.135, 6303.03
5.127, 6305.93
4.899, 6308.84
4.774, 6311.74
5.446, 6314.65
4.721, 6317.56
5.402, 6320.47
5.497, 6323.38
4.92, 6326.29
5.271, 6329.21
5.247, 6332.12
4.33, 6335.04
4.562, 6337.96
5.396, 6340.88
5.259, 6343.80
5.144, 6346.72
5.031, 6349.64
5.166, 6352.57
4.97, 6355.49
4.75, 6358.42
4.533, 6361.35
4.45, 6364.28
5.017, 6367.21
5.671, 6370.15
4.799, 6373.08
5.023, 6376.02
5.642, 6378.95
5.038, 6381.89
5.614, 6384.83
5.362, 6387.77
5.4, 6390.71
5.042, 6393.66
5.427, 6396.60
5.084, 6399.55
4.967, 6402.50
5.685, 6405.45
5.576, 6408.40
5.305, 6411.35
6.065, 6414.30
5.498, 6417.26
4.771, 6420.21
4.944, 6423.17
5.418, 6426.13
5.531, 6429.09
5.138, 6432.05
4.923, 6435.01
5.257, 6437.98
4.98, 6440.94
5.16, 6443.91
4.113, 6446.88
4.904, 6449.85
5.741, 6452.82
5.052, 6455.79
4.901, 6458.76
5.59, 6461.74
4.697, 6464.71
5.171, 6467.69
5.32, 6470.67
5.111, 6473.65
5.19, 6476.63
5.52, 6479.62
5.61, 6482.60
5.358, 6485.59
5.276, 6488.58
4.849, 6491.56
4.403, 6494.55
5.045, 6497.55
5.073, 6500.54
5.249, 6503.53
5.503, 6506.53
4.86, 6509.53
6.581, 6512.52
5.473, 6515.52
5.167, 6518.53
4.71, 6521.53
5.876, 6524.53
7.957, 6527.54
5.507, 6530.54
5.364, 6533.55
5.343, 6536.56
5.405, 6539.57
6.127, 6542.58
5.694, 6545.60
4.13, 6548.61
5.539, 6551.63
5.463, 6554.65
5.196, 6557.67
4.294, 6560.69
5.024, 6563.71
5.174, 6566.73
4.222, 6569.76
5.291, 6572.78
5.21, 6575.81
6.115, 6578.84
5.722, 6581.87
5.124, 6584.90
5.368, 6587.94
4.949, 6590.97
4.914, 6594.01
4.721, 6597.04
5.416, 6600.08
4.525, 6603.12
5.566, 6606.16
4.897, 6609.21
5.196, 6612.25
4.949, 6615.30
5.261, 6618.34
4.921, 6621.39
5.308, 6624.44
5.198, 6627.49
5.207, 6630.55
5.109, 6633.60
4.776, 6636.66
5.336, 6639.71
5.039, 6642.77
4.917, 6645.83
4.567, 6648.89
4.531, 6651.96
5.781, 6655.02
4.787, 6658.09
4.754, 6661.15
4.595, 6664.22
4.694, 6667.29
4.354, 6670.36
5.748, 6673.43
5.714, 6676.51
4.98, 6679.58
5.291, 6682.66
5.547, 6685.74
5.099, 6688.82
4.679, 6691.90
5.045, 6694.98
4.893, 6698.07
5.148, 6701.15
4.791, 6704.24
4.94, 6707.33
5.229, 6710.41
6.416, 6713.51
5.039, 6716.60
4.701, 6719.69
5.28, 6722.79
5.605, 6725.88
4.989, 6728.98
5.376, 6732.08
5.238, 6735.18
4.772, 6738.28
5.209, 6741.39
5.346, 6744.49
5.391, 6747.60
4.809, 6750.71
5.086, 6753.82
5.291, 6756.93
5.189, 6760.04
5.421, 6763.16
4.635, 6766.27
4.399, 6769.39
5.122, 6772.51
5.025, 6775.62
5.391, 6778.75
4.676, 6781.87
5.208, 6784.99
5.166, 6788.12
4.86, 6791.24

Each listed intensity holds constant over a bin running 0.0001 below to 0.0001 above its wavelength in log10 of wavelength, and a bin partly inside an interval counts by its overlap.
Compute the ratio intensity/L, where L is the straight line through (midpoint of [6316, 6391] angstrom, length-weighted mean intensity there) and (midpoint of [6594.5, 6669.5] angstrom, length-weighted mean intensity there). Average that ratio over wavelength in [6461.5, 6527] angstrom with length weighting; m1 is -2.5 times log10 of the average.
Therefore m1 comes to -0.05 mag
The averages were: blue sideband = 5.08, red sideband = 5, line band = 5.29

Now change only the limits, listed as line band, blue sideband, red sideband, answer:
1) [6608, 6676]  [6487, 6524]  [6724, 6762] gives 0.04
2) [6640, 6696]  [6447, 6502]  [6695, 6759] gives 0.03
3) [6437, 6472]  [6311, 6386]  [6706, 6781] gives 0.00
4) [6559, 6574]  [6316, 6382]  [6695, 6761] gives 0.07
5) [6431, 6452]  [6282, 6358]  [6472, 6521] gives 0.05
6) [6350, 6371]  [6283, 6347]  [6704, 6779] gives 0.03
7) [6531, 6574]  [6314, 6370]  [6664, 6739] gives -0.02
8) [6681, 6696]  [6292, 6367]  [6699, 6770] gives 0.00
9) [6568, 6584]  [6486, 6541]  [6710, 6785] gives 0.01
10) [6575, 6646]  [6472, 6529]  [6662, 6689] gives 0.01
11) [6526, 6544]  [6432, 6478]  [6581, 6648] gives -0.17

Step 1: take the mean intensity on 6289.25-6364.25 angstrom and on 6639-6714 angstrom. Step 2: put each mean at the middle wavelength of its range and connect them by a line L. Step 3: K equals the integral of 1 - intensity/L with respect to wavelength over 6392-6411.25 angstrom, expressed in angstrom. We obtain -1.1 angstrom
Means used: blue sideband 5.01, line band 5.3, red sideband 5.05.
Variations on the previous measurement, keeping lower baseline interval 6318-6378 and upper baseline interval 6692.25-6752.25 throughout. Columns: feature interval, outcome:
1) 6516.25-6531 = -2.2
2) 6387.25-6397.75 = -0.5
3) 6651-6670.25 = 1.2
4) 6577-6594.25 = -1.0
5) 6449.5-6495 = -1.1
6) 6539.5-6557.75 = -1.0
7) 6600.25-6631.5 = 0.0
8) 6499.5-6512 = -0.5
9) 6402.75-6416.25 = -1.5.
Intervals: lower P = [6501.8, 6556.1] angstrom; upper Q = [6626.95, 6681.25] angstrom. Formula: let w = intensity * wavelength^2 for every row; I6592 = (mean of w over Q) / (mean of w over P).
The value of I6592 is 0.9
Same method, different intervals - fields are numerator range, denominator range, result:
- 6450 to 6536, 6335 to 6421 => 1.07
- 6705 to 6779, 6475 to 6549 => 1.02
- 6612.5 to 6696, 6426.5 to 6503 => 1.04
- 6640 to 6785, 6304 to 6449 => 1.10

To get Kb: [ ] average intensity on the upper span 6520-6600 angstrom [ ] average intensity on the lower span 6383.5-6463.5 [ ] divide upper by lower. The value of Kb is 1.0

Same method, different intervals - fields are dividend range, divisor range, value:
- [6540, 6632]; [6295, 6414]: 1.01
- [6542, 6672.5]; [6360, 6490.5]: 0.97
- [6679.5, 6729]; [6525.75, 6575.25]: 0.96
